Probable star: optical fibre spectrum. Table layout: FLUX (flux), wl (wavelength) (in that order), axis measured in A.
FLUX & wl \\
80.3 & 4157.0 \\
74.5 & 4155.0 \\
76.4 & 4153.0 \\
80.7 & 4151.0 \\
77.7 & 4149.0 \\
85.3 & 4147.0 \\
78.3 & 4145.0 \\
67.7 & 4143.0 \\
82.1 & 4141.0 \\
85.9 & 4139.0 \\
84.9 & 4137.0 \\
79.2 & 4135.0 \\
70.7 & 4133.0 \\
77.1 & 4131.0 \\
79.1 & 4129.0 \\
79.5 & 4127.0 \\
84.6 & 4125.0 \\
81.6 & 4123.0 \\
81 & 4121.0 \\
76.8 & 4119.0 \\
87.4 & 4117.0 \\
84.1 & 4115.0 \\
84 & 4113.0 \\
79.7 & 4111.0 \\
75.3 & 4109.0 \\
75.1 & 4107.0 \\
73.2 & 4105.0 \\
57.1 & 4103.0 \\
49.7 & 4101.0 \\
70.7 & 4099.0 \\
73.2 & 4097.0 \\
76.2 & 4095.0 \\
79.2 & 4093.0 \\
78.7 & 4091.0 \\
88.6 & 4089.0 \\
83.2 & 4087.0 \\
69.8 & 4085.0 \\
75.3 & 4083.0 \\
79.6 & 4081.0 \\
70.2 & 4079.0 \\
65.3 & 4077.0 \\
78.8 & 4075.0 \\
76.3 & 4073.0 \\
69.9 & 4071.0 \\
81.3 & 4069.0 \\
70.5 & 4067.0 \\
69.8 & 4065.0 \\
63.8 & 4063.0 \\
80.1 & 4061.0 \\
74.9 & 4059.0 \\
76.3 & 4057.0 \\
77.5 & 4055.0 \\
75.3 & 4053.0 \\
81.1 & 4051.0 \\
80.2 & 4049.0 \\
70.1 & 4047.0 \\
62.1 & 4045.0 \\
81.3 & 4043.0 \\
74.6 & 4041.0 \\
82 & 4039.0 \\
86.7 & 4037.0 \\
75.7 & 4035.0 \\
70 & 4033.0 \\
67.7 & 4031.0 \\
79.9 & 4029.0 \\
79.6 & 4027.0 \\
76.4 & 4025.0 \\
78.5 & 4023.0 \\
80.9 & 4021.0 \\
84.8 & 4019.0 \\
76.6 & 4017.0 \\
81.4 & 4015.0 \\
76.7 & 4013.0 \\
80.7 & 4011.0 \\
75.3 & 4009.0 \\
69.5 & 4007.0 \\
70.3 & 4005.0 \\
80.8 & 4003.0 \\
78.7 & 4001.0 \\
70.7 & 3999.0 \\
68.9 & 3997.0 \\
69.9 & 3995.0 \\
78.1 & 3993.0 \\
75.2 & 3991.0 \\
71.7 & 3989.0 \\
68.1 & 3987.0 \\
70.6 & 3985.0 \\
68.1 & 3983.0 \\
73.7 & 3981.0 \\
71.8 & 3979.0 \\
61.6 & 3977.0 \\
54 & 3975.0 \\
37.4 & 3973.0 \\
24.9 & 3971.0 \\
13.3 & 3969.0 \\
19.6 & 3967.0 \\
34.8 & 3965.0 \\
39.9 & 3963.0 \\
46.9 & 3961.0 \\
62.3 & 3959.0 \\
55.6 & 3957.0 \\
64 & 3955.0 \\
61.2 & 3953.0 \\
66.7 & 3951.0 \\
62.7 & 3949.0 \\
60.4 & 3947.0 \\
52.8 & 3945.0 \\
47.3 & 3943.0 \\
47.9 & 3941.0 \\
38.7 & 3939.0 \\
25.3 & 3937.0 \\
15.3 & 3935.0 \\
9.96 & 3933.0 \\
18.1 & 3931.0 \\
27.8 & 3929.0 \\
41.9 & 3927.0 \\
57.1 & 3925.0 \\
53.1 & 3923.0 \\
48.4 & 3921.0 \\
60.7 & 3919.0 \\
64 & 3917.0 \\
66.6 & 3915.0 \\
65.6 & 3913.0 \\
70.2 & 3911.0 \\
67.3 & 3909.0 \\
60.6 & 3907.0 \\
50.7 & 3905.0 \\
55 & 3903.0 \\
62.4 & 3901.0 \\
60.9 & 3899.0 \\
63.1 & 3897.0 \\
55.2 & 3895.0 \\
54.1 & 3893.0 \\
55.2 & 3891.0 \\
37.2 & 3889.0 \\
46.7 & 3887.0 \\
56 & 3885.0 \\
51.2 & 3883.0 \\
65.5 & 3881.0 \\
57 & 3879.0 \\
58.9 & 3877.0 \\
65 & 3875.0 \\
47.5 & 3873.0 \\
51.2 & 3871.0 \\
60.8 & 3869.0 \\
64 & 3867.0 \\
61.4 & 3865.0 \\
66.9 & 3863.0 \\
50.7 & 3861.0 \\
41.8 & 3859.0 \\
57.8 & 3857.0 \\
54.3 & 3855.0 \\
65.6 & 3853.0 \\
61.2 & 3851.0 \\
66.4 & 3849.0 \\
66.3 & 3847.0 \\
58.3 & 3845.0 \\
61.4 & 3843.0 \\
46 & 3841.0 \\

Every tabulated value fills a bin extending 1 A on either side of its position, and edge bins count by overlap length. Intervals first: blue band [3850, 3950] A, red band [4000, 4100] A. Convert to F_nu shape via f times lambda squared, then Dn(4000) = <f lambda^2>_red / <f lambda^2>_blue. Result 1.56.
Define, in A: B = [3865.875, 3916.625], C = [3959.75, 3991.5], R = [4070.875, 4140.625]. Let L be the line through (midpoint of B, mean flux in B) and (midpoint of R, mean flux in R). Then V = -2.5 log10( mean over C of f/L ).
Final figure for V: 0.259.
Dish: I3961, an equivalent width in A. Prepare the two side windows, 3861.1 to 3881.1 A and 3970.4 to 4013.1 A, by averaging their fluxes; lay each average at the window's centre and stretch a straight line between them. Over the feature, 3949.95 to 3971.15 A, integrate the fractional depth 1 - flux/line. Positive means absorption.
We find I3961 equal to 6.6 A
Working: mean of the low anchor 59.2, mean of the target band 45.3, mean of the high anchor 68.3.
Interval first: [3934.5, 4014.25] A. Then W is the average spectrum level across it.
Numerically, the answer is 58.1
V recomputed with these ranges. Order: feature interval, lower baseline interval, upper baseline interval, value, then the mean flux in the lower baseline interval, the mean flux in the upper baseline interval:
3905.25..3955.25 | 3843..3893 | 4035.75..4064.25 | 0.26 mag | 57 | 76.1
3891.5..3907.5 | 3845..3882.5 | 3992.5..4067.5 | 0.09 mag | 58.9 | 75.7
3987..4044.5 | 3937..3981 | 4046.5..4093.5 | -0.22 mag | 48.8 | 75.7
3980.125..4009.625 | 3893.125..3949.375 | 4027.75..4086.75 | -0.14 mag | 50.2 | 74.8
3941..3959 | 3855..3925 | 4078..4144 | 0.08 mag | 57.4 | 77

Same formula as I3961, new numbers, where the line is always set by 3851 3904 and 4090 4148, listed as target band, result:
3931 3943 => 6.49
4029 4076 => -2.45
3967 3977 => 4.74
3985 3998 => -1.11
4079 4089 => -0.44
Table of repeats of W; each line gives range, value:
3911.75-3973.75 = 45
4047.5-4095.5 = 75.8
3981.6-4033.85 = 75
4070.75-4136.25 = 76.2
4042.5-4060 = 75.3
